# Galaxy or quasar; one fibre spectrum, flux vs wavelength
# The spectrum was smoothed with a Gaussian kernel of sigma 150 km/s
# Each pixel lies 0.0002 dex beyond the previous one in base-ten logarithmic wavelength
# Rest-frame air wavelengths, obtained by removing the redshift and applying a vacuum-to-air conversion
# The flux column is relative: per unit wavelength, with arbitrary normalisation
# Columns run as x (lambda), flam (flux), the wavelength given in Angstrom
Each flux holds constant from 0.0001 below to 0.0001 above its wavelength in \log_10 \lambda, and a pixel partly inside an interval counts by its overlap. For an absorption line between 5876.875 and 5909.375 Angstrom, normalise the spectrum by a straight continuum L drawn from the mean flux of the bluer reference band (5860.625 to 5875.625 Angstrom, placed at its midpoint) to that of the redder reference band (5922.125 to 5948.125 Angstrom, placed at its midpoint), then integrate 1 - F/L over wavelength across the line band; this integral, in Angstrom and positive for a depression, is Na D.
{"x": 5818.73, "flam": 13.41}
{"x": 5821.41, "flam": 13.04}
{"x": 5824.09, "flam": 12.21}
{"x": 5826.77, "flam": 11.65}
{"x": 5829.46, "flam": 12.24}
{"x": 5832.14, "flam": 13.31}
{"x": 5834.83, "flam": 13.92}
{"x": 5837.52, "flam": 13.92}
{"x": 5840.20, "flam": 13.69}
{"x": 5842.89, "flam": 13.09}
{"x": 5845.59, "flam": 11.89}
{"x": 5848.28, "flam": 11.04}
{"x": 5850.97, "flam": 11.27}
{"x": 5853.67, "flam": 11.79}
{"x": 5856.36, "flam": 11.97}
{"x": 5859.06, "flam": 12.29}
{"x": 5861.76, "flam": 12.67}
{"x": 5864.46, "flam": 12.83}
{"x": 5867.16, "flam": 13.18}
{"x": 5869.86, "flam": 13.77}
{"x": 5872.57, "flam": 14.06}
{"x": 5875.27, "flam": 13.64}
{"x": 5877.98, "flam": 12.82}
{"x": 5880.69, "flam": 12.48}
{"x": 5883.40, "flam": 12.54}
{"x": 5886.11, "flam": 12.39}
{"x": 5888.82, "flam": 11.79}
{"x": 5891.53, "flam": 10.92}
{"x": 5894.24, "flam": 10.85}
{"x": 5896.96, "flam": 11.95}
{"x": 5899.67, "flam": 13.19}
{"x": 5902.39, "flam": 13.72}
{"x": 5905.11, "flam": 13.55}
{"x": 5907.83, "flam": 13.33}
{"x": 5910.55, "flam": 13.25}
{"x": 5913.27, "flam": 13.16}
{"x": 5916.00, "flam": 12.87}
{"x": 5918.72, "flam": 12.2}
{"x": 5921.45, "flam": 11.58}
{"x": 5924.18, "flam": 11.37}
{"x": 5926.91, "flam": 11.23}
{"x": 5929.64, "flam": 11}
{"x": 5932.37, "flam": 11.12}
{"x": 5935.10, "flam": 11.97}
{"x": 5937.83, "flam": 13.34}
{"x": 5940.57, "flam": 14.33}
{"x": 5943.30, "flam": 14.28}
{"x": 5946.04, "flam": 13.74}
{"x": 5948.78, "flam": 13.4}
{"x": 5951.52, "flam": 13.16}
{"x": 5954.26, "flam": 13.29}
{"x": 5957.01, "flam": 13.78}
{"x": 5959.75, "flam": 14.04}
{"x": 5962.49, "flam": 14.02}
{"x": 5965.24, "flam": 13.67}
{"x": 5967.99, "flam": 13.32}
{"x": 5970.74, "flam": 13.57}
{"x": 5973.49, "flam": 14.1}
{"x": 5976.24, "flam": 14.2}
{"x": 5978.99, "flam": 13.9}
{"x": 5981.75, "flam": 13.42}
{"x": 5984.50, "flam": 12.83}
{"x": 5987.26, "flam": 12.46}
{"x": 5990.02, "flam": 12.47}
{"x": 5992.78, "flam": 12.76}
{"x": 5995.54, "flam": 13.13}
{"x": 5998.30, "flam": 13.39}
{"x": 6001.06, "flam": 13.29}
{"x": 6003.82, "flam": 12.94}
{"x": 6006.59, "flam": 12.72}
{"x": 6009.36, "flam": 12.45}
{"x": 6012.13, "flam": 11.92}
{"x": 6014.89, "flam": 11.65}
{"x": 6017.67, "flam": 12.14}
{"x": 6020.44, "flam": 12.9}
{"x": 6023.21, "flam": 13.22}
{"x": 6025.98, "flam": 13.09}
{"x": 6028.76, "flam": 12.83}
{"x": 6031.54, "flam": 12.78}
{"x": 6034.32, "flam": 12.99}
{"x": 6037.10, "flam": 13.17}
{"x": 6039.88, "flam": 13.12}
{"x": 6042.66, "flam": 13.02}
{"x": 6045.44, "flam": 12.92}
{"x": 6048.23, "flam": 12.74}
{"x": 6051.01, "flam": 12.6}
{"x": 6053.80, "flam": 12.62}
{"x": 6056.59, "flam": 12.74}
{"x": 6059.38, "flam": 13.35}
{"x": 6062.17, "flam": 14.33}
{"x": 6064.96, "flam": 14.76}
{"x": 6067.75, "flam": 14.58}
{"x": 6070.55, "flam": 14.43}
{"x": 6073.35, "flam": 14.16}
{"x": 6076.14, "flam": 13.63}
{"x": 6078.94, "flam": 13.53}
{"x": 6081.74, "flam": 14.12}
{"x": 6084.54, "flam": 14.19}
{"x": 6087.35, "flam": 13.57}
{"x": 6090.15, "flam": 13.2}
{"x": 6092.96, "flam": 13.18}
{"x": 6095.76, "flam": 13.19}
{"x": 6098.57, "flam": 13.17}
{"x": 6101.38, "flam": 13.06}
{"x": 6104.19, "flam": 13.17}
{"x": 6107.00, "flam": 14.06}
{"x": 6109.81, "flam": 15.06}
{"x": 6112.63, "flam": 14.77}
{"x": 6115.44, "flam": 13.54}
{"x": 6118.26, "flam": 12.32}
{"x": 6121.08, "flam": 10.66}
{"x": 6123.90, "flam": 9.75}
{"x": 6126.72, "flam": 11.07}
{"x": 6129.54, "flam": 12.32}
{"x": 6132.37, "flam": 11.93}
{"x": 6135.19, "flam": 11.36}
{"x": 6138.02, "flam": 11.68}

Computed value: 1.40 Angstrom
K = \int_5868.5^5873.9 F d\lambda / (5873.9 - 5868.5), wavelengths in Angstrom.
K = 13.9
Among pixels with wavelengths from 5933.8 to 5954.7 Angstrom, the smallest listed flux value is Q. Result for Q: 11.97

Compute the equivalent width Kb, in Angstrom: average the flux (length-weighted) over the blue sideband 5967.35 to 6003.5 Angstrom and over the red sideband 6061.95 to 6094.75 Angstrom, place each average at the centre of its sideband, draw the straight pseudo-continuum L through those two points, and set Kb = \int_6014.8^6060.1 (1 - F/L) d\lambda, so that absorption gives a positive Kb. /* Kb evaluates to 2.7 Angstrom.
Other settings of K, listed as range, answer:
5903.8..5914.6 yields 13.3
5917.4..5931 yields 11.5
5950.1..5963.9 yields 13.7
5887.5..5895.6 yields 11.2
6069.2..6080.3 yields 13.9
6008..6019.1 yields 12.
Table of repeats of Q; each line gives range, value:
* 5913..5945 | 11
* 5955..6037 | 11.65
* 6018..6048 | 12.78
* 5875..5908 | 10.85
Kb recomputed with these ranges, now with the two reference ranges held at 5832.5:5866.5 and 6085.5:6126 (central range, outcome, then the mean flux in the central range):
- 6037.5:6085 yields -2.2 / 13.6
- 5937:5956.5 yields -1.4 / 13.7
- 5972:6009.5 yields -1.0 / 13.2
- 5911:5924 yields 0.3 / 12.4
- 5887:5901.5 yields 0.9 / 11.8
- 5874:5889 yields -0.1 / 12.7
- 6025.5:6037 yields 0.0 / 12.9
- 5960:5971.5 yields -0.8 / 13.7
